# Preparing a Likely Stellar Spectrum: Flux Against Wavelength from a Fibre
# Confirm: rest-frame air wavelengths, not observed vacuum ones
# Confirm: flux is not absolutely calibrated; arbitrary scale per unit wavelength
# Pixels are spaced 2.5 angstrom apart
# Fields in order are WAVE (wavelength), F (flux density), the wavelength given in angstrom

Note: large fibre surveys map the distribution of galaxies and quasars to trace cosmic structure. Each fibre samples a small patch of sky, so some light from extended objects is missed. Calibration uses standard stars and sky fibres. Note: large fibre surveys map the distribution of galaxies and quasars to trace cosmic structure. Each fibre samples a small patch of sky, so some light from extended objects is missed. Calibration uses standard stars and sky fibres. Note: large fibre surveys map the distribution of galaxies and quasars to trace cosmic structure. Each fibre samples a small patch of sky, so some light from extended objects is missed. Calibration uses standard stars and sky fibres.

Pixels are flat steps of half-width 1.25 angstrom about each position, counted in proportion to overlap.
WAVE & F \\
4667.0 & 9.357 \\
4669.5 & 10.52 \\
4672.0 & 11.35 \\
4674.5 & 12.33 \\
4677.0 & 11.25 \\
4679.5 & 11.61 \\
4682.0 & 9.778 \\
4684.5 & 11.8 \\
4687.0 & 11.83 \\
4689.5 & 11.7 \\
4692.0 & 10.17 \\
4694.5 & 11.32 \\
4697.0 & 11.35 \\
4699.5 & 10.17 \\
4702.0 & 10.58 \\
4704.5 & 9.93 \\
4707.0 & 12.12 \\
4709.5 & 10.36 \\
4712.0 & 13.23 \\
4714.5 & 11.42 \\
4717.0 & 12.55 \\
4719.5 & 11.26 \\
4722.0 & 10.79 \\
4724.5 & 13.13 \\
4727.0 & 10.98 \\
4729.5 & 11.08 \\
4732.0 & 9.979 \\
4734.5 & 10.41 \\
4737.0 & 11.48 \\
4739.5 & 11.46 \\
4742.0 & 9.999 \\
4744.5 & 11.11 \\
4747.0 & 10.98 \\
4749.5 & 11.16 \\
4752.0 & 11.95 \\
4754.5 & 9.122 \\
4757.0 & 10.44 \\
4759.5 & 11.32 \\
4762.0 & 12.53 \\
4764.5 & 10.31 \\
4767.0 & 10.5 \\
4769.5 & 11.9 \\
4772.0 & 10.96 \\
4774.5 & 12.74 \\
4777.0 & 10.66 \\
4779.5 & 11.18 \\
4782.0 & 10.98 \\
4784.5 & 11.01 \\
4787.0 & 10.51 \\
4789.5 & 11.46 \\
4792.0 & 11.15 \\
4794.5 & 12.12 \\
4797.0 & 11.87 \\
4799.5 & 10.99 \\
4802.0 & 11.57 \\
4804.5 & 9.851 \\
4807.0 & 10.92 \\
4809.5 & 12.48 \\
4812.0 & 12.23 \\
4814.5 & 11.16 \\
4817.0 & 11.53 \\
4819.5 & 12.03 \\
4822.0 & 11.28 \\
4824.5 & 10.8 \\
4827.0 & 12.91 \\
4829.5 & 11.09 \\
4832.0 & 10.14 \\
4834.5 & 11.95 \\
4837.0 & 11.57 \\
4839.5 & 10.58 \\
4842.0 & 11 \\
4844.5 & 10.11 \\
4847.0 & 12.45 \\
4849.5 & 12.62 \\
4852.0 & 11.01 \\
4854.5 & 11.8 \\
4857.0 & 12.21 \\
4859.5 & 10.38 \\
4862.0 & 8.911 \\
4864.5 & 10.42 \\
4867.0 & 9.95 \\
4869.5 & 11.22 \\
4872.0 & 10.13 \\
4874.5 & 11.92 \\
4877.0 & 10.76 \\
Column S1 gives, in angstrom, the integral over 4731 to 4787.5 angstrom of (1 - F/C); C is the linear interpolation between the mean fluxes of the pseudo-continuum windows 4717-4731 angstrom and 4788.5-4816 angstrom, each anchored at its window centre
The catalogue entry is 2.39 angstrom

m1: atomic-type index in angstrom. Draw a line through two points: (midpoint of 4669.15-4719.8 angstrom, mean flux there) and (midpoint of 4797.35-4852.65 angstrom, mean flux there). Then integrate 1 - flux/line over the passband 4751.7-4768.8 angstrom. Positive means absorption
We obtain 0.7 angstrom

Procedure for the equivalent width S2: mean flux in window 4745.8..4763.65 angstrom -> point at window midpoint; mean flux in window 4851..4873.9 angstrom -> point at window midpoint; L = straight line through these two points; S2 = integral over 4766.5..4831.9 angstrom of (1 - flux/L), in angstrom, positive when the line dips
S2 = -2.8 angstrom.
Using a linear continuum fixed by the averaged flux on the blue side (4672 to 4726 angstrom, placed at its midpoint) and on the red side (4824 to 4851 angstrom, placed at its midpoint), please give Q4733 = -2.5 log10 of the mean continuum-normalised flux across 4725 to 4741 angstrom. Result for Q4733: 0.04 mag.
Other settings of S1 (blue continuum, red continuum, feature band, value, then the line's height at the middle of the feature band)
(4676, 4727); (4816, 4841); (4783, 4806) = 0.4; 11.4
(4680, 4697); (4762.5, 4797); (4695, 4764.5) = 0.4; 11.2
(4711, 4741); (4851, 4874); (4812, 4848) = -1.5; 10.9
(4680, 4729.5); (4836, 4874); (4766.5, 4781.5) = -0.3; 11.1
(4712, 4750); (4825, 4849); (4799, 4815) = 0.0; 11.3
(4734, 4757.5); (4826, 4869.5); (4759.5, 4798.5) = -1.4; 10.9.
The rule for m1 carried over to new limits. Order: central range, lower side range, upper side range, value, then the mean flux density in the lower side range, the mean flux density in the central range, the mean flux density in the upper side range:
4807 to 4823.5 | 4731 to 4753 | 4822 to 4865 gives -0.86 angstrom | 10.9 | 11.7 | 11.2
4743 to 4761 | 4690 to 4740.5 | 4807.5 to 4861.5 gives 0.63 angstrom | 11.2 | 10.9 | 11.4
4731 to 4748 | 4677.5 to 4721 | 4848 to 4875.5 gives 0.60 angstrom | 11.2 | 10.8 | 11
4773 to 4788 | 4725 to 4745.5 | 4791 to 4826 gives 0.06 angstrom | 10.9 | 11.2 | 11.4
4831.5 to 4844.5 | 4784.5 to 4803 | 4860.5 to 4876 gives -0.25 angstrom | 11.4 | 11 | 10.4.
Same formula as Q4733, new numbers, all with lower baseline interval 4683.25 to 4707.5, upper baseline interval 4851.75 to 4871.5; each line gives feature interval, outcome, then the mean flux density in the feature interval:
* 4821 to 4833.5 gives -0.05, 11.3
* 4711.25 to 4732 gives -0.06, 11.7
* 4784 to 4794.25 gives -0.03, 11.1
